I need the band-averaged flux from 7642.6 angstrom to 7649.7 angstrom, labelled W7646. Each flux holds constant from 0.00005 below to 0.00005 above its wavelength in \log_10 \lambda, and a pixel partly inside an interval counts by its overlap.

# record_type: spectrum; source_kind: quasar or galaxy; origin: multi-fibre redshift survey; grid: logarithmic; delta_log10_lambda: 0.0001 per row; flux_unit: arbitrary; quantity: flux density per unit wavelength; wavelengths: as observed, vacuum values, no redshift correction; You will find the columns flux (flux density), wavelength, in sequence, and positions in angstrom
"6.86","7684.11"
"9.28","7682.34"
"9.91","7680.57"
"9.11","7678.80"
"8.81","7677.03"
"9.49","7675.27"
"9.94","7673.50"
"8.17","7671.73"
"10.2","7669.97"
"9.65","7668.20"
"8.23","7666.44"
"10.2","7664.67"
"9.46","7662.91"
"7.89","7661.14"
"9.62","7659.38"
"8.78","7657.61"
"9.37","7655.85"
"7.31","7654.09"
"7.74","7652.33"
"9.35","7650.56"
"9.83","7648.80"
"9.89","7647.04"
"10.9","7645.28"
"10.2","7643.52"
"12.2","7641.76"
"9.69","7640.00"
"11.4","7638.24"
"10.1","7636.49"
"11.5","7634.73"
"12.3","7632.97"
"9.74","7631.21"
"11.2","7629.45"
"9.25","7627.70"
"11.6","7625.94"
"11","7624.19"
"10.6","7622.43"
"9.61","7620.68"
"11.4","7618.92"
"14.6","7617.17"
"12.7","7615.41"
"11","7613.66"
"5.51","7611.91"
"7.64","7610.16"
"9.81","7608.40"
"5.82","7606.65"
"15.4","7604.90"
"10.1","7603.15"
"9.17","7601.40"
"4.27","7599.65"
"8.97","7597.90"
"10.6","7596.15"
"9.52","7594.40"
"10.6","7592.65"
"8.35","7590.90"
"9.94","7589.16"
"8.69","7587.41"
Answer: 10.2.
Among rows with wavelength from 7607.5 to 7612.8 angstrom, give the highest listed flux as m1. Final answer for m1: 9.81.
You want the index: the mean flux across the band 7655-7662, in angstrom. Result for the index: 8.92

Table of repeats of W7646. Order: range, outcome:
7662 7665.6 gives 9.78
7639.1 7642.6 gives 10.9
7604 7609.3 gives 10.3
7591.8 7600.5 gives 8.8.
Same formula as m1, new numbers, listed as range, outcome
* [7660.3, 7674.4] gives 10.2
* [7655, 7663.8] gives 9.62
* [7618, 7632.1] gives 11.6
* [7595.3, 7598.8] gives 10.6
